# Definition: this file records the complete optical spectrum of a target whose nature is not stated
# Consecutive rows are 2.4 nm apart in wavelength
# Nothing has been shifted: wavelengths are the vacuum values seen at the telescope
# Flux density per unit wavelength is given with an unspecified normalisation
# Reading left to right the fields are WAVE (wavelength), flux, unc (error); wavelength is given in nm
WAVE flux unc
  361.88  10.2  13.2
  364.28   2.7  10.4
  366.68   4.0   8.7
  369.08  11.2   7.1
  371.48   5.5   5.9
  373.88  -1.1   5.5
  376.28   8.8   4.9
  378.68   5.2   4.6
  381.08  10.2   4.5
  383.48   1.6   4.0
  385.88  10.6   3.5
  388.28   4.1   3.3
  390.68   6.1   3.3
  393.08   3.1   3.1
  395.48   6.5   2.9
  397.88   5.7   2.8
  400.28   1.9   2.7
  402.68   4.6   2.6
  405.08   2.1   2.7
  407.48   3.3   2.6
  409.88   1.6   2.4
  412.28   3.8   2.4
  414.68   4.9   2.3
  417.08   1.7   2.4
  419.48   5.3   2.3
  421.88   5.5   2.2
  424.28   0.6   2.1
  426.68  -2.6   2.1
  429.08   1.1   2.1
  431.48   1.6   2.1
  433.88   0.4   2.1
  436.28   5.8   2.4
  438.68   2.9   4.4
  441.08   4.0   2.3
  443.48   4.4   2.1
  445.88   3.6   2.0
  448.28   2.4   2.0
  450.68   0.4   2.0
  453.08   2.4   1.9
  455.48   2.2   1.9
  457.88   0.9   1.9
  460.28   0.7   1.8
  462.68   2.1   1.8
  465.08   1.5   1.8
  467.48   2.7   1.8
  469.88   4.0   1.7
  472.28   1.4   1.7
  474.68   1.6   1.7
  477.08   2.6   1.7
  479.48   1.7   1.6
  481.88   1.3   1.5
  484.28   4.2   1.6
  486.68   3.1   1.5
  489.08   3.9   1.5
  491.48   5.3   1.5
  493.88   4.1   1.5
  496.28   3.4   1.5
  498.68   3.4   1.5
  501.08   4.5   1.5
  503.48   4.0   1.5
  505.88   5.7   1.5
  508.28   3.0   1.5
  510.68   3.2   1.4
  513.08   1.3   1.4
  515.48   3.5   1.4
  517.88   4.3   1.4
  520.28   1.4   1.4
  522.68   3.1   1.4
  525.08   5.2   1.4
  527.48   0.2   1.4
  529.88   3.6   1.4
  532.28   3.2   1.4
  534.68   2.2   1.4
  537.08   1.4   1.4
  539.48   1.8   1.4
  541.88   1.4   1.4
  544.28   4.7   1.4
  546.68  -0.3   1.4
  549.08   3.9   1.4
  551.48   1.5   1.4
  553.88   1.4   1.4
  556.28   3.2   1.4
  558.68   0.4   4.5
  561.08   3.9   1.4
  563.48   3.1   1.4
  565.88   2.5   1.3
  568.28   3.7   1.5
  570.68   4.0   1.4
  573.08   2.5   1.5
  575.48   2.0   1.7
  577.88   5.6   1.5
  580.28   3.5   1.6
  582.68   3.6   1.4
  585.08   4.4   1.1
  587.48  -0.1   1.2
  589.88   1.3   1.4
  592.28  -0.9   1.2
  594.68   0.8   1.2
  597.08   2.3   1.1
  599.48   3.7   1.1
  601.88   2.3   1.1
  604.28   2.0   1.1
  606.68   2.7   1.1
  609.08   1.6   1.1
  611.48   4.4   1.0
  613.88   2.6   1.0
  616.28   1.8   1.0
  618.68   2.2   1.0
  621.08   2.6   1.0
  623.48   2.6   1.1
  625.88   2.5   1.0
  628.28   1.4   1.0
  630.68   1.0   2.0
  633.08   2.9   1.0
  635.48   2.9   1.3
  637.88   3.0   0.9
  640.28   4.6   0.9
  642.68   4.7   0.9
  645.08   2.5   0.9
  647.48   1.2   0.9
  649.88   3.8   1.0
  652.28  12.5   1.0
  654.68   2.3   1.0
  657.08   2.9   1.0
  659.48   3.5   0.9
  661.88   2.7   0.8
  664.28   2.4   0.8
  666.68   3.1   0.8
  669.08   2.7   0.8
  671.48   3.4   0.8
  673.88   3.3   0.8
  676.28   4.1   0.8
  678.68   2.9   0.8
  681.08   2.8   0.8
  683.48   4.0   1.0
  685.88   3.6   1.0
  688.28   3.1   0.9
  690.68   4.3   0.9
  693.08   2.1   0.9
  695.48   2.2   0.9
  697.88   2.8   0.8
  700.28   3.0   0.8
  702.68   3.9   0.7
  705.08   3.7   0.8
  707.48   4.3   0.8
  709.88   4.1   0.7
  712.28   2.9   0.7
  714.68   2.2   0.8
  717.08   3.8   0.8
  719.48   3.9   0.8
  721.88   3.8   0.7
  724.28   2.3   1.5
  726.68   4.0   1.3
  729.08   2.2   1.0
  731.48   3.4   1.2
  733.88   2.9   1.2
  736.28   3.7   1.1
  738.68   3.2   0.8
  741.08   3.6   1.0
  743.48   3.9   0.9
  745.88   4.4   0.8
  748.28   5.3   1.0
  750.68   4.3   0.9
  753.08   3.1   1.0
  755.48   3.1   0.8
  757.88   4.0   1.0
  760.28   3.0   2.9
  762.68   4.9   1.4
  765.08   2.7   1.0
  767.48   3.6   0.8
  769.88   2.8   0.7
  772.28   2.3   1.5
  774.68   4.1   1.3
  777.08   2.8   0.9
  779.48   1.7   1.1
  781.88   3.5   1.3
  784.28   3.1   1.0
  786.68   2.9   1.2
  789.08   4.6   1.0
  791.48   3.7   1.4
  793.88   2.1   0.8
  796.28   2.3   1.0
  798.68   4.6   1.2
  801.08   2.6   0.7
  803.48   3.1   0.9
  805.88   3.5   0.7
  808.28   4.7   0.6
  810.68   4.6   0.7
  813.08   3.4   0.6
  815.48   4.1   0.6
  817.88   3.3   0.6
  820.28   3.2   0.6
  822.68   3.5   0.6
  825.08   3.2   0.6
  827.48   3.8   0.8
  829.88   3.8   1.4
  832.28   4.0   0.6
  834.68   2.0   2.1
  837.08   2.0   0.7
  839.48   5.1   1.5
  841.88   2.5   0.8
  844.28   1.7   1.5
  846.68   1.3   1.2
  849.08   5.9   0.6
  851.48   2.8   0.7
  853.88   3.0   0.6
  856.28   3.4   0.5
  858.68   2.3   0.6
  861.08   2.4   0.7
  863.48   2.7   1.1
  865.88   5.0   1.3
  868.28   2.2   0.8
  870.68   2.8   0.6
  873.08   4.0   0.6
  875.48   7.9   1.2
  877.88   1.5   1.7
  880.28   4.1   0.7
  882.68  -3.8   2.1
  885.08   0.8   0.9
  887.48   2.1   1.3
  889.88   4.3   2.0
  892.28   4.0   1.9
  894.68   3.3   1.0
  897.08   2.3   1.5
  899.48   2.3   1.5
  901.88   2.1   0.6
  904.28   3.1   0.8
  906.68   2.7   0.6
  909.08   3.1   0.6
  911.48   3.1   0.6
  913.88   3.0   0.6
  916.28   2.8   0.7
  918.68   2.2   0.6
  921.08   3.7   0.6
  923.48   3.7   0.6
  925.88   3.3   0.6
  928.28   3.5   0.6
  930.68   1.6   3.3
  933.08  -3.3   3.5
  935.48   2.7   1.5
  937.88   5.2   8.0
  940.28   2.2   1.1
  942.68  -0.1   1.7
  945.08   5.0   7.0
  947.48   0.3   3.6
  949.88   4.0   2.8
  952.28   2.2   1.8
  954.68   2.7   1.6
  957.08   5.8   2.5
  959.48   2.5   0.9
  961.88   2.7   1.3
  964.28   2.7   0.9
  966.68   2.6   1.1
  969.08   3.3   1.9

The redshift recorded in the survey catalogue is 0.747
